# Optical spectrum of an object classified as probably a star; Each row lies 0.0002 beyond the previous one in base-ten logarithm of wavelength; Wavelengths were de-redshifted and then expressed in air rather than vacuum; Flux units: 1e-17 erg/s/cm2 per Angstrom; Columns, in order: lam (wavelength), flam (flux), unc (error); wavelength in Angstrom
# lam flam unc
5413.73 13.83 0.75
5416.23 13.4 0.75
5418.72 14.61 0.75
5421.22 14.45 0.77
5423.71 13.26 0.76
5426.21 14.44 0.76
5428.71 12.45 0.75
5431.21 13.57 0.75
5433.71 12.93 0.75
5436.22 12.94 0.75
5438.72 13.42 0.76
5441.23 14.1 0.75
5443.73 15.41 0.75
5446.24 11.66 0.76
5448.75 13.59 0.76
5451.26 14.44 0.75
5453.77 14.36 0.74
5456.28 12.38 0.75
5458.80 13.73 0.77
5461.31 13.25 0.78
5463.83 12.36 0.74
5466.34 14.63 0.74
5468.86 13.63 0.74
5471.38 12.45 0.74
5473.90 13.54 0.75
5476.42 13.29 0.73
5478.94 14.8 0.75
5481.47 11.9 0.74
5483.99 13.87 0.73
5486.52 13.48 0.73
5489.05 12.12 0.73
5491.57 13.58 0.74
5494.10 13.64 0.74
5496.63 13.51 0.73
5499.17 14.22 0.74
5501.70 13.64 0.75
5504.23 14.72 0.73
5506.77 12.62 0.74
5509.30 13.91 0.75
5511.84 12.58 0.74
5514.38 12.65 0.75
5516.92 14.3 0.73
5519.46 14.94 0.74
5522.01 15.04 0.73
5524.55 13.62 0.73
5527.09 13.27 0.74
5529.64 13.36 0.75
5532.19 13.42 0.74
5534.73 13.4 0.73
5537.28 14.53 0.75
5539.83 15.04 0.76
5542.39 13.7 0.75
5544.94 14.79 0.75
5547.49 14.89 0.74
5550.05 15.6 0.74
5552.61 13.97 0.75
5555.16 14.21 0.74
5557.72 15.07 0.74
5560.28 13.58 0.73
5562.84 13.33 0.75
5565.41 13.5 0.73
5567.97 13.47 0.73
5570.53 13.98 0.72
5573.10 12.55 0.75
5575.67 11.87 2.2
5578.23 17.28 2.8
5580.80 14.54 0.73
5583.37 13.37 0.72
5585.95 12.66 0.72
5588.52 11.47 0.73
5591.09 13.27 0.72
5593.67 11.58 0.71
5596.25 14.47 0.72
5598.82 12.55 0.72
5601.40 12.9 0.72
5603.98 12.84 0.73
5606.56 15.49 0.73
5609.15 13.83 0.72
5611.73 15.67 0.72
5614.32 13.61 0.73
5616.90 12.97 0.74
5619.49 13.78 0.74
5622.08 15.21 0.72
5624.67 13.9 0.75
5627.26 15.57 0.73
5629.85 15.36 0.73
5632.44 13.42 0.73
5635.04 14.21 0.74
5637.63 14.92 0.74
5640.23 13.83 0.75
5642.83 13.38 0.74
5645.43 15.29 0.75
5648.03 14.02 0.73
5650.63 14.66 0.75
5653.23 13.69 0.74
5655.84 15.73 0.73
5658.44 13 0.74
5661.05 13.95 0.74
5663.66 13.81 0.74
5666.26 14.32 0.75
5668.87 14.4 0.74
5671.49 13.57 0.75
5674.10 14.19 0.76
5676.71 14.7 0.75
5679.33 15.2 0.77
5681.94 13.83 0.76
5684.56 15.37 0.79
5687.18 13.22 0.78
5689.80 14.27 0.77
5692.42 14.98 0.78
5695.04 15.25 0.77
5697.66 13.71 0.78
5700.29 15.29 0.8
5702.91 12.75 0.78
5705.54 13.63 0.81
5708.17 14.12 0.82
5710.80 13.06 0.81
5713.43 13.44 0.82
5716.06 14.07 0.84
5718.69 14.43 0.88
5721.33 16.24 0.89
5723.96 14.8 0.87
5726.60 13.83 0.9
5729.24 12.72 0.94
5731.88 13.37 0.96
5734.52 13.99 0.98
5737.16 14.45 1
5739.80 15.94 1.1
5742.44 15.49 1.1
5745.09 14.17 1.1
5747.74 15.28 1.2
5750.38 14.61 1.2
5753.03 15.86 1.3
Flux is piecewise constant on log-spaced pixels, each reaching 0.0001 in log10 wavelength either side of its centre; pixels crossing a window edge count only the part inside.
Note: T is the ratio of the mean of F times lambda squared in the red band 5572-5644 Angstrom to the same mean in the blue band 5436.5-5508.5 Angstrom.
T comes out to 1.07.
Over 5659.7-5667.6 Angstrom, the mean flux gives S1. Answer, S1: 14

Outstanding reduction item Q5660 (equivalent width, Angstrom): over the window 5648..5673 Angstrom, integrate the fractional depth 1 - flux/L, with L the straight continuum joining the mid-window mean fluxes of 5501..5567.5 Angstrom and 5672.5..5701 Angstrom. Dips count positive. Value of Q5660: 0.5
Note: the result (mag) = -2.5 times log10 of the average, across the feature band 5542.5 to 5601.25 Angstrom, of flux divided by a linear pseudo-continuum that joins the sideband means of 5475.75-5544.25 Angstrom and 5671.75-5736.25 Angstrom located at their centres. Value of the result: 0.010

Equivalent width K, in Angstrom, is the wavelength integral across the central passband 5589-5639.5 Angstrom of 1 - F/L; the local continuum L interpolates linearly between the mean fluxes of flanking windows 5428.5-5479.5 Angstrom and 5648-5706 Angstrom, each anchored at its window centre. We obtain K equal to 0.4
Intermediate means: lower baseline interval 13.5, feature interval 13.9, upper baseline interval 14.3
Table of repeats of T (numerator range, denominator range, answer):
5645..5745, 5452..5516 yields 1.15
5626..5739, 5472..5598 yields 1.09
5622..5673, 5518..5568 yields 1.05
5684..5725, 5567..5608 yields 1.11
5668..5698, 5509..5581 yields 1.08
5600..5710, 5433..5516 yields 1.13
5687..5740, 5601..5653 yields 1.02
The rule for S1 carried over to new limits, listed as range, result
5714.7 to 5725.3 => 14.9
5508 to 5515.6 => 13.1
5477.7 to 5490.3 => 13.2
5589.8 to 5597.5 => 13.1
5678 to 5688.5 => 14.4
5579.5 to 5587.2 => 13.5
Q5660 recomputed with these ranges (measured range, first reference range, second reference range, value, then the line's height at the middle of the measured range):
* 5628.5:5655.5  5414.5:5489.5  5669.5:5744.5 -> -0.48 Angstrom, 14.1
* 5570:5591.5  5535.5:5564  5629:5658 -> 1.44 Angstrom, 14.4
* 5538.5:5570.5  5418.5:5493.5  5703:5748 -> -1.17 Angstrom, 13.7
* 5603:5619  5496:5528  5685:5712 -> -0.16 Angstrom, 13.9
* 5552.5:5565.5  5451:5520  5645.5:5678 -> -0.18 Angstrom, 13.8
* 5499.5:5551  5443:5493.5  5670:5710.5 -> -1.42 Angstrom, 13.6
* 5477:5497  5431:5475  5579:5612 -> 0.15 Angstrom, 13.5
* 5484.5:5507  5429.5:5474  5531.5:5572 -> 0.34 Angstrom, 13.8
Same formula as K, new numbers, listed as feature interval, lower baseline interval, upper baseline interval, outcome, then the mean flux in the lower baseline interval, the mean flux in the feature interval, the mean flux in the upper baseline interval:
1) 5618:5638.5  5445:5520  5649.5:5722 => -0.8 Angstrom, 13.4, 14.5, 14.2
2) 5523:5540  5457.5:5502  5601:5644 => -0.1 Angstrom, 13.4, 13.8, 14.2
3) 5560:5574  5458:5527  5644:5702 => 0.5 Angstrom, 13.6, 13.4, 14.4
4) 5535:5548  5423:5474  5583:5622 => -1.0 Angstrom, 13.5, 14.5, 13.4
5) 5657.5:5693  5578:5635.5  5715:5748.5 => 0.0 Angstrom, 13.8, 14.2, 14.5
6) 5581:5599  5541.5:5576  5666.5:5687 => 1.5 Angstrom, 14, 12.9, 14.4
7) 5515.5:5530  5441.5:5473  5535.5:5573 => -0.2 Angstrom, 13.5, 14.1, 14.2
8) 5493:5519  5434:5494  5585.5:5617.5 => -0.4 Angstrom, 13.4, 13.6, 13.4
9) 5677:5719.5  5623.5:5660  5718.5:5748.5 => 0.9 Angstrom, 14.4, 14.2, 14.5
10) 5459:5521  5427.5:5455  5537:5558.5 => 2.4 Angstrom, 13.5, 13.5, 14.6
